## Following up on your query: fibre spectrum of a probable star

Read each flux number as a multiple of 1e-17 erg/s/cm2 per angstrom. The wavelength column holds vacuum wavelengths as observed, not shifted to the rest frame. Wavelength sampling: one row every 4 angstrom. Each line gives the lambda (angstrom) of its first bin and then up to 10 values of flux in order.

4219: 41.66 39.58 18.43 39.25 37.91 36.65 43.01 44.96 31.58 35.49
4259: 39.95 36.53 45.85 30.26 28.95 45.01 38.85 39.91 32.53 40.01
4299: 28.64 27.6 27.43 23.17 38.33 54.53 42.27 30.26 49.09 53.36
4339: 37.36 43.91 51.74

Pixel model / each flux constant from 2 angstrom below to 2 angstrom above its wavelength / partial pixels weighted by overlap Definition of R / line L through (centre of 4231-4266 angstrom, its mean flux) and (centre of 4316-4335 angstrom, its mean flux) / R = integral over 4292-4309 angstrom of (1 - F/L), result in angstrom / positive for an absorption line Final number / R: 4.6 angstrom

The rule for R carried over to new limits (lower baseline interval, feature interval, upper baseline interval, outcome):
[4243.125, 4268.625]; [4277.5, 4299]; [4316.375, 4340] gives 1.8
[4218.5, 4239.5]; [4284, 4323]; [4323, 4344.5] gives 5.2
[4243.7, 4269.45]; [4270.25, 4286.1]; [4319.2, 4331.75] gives 1.4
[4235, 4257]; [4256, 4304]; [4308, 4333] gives 2.9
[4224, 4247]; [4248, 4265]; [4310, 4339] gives 0.5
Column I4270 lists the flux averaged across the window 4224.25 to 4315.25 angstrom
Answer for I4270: 35.2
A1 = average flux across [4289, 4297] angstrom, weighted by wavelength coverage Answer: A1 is 36.3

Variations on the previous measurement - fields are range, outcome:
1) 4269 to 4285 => 35.8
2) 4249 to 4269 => 37.9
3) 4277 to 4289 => 41.3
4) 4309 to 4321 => 38.7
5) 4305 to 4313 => 25.3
